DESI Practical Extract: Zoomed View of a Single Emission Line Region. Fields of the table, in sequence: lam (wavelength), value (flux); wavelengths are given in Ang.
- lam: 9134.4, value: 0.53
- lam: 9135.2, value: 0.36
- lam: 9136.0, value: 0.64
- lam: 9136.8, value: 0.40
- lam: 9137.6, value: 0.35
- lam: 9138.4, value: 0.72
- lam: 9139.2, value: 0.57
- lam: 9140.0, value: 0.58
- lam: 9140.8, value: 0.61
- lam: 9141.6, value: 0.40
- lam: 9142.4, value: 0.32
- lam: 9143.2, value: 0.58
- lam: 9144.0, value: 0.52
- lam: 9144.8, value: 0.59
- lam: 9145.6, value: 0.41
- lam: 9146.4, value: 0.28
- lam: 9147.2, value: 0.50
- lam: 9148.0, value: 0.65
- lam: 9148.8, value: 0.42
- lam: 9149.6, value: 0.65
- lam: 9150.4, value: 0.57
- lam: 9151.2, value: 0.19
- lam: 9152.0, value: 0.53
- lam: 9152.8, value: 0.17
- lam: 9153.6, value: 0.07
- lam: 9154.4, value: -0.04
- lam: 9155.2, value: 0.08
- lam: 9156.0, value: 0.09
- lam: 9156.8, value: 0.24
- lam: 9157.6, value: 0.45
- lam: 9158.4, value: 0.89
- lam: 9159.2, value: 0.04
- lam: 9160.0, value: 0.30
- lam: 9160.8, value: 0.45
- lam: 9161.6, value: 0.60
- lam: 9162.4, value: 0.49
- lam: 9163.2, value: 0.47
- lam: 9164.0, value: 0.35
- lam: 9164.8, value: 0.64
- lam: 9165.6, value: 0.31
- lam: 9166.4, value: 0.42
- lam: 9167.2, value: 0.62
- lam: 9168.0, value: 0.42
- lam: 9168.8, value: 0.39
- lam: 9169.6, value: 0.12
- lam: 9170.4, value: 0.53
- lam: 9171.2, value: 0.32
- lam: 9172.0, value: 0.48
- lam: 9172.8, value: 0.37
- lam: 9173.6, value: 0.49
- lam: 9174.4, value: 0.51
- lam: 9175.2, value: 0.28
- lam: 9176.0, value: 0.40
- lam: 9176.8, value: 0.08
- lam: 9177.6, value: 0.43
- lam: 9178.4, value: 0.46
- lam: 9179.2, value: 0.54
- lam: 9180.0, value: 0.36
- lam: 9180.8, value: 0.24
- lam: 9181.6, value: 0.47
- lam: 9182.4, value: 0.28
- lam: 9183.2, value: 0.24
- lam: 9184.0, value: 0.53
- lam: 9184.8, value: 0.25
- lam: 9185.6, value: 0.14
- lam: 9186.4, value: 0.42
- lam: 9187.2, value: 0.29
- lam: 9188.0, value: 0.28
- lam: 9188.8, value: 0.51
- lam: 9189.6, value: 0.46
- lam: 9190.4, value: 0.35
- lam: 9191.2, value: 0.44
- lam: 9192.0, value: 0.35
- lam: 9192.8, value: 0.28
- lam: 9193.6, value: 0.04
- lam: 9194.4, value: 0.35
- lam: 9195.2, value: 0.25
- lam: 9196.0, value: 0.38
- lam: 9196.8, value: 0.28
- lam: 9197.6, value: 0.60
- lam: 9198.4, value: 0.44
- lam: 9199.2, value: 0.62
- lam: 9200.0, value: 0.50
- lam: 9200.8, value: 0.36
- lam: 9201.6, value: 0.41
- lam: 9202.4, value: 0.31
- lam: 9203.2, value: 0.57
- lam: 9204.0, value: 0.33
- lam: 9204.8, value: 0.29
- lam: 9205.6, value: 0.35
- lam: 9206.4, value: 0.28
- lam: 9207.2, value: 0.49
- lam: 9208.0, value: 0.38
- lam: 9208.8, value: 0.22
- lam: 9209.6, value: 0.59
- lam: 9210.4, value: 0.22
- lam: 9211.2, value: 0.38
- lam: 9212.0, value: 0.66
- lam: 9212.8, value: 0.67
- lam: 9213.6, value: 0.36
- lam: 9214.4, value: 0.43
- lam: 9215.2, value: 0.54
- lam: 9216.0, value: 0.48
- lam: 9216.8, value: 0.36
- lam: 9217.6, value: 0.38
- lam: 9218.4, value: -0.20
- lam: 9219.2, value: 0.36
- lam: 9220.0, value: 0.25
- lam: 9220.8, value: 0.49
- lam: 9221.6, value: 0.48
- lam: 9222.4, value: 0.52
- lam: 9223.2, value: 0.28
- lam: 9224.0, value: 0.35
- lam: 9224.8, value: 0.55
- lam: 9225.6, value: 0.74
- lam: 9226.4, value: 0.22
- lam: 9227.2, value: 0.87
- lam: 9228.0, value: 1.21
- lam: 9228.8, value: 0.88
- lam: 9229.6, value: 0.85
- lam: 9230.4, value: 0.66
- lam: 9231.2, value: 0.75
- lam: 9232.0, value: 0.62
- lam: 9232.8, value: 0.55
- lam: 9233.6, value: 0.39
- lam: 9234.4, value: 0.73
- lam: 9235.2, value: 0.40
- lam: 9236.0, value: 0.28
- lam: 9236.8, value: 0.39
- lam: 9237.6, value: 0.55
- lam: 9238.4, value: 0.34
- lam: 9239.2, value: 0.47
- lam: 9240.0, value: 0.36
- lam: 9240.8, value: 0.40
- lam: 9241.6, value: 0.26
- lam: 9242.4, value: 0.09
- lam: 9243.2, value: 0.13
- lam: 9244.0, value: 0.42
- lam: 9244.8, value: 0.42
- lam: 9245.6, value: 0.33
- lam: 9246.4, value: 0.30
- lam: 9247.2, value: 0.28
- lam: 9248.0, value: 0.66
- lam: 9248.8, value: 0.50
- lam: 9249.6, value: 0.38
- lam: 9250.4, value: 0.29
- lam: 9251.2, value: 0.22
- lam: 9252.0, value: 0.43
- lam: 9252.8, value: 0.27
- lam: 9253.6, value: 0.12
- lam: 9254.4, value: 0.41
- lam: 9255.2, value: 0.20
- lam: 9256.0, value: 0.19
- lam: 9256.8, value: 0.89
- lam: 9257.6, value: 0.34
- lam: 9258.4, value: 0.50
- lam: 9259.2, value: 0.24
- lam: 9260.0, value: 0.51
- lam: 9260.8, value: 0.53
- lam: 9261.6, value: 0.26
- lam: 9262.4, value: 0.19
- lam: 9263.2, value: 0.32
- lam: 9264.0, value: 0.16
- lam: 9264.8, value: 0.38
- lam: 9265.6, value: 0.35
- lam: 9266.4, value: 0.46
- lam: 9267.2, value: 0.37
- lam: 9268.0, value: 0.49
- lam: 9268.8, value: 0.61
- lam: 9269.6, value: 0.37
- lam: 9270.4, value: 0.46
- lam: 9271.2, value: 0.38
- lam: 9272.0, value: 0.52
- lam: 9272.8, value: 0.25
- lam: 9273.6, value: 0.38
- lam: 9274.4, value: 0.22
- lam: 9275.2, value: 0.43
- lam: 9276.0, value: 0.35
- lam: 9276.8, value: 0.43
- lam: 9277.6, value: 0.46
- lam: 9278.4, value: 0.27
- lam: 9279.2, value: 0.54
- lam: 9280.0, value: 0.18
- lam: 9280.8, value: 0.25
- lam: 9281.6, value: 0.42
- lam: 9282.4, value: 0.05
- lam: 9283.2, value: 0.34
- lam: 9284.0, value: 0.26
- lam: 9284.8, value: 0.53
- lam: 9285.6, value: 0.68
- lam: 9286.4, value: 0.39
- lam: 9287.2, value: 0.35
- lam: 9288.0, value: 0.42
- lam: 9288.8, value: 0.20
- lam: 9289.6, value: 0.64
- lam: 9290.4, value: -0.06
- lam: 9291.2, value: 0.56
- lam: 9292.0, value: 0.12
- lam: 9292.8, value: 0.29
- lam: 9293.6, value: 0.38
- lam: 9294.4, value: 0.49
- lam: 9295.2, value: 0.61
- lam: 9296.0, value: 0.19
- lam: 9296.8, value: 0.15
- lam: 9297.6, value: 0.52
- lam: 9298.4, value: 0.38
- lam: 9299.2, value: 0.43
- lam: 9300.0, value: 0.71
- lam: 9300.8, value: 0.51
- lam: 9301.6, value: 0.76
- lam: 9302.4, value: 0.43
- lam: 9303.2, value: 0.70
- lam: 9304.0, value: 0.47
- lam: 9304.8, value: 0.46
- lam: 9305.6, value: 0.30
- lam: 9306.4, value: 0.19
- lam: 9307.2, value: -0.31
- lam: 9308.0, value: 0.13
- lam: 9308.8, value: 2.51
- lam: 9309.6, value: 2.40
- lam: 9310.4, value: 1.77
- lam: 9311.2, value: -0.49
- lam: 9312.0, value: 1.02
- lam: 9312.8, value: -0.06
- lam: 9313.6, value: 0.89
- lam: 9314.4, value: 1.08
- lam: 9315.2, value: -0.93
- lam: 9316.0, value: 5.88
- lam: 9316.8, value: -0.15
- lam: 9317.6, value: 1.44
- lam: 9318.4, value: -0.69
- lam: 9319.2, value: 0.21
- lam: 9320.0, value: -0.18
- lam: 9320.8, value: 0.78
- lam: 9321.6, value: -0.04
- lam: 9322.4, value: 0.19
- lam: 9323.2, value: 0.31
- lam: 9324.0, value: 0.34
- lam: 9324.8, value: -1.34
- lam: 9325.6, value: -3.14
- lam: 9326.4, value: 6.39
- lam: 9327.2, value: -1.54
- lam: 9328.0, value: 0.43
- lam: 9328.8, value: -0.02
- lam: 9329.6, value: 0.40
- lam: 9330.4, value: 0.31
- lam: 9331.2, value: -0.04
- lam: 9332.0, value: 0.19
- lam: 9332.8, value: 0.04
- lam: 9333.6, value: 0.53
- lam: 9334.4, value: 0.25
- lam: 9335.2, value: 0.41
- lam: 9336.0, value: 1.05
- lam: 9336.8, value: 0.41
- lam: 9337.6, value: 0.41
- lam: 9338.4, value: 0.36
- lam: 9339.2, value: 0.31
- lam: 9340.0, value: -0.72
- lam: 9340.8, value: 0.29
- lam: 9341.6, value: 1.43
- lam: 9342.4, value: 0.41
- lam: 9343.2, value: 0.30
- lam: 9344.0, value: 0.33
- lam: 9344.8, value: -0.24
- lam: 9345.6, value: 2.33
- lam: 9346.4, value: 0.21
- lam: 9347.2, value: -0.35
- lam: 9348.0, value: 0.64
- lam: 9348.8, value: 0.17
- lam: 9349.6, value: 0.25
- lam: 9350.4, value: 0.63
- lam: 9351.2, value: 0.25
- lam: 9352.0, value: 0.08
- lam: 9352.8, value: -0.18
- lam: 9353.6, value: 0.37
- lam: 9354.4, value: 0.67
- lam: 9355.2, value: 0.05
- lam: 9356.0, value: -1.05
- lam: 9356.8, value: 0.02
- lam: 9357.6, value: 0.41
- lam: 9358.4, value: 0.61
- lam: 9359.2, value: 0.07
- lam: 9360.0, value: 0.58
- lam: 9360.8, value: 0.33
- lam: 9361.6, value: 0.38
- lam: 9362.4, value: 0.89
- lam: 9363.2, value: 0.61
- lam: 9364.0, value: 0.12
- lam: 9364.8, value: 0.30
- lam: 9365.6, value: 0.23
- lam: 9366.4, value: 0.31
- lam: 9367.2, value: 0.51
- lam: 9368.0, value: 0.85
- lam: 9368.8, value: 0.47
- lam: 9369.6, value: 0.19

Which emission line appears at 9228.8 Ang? [O III] 5007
